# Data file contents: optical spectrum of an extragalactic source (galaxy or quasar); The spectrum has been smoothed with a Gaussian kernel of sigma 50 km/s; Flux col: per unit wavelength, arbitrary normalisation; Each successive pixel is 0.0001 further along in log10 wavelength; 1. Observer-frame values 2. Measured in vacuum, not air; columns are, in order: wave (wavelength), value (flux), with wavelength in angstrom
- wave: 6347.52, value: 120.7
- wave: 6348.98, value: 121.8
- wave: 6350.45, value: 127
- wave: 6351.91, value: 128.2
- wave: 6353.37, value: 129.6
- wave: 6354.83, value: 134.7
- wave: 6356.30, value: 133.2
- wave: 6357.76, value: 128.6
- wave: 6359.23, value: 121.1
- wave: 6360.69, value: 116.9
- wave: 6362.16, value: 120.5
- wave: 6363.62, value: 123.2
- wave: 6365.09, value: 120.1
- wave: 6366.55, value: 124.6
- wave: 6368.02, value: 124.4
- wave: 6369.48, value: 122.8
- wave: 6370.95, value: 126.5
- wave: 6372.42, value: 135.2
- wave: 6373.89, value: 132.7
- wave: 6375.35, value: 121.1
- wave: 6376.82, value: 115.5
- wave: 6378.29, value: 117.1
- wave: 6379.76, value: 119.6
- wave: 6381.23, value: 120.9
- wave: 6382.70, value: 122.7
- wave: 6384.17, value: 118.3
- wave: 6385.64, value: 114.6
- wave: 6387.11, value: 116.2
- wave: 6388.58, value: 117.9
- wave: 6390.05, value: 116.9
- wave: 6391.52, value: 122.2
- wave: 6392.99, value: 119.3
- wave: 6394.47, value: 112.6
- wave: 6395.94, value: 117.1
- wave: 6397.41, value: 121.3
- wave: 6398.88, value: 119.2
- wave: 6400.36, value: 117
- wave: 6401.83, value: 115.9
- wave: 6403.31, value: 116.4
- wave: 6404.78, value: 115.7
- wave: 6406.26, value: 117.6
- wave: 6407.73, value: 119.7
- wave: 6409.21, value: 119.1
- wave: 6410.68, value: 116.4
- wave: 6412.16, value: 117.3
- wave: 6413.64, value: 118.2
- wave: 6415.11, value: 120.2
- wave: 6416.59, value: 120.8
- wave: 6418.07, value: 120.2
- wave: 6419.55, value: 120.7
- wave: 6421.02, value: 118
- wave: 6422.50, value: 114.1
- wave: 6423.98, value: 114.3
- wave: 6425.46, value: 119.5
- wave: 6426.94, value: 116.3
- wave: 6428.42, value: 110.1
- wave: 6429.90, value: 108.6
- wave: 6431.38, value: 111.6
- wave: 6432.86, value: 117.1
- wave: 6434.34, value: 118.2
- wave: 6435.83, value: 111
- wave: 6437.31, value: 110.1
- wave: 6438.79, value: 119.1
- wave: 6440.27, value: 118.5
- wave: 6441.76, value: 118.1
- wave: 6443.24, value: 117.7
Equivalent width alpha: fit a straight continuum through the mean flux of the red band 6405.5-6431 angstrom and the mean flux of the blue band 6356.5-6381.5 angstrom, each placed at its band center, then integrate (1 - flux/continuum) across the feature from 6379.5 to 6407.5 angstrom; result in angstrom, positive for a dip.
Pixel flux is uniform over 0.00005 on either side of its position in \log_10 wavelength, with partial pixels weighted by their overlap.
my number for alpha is 0.5 angstrom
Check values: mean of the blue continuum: 123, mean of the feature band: 118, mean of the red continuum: 117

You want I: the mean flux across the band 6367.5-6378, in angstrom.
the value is 125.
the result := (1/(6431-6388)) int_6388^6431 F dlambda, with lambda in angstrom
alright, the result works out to 117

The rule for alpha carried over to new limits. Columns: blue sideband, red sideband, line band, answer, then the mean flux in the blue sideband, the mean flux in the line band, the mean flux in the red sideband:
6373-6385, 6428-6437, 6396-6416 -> -0.2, 121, 118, 113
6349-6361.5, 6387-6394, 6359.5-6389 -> 0.2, 127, 122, 118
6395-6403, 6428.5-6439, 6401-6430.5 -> -0.4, 118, 117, 113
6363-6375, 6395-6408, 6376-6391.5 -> 0.5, 126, 118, 118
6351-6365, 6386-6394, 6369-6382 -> -0.2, 126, 123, 118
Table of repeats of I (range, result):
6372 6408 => 119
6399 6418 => 118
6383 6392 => 118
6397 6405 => 118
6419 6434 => 115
